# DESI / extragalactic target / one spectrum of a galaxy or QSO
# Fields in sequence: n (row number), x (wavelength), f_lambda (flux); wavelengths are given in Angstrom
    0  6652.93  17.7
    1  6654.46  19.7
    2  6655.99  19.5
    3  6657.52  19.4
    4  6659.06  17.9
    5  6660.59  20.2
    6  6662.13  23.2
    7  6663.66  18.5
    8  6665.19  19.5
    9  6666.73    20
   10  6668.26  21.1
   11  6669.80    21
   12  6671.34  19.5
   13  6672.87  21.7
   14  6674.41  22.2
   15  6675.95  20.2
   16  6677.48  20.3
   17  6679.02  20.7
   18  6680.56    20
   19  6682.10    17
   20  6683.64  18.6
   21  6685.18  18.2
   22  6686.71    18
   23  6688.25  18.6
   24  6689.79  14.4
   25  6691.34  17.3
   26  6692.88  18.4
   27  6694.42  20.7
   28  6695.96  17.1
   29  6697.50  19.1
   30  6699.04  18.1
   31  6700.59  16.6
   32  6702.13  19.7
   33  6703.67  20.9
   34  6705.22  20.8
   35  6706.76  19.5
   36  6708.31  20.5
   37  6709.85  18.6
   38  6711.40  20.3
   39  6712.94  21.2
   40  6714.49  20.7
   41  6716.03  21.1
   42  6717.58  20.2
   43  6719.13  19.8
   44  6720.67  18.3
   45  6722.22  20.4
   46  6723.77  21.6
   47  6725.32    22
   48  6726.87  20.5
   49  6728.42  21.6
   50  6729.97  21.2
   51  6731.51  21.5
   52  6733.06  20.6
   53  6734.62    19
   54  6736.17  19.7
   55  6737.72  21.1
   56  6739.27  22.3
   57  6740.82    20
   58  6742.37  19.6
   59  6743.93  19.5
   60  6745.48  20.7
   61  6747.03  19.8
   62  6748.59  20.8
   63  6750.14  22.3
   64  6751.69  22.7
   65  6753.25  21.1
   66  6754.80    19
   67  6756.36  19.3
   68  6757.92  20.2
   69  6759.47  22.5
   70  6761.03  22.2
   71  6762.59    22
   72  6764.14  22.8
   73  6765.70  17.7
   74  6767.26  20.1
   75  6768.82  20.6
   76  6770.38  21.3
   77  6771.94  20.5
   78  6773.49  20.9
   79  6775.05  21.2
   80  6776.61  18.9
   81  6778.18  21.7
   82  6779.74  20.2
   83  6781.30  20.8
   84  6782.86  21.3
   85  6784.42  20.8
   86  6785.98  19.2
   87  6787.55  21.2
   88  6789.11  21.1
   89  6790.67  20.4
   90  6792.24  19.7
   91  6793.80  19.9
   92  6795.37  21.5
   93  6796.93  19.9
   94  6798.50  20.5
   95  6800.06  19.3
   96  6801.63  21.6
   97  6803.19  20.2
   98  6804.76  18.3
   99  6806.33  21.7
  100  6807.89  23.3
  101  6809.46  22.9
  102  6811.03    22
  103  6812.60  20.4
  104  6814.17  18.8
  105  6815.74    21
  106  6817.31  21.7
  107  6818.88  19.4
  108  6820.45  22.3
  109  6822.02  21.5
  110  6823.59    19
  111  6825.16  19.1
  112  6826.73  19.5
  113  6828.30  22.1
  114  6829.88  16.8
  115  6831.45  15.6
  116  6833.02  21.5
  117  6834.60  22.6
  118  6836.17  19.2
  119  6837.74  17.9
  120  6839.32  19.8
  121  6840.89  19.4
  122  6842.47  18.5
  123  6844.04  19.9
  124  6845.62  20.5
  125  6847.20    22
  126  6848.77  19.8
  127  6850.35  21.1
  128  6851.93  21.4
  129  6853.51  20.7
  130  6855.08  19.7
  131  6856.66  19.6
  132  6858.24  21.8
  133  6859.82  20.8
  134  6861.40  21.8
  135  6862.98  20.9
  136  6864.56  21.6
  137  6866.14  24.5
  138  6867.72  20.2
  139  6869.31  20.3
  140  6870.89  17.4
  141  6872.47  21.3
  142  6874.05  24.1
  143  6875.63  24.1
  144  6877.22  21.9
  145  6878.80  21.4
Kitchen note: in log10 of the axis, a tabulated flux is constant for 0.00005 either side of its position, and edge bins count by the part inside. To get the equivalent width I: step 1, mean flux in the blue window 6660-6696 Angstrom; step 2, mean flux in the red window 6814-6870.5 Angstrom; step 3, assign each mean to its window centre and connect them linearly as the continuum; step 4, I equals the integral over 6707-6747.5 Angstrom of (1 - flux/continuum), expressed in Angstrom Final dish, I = -1.46 Angstrom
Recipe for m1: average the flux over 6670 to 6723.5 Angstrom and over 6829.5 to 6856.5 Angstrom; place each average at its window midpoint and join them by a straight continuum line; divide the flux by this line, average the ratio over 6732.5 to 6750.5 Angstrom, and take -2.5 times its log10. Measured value -0.05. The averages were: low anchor 19.4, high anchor 19.8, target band 20.4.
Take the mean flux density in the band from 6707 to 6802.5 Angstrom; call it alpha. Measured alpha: 20.6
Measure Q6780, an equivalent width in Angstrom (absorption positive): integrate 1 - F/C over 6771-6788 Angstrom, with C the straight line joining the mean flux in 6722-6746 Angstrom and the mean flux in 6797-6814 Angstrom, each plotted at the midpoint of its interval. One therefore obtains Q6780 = 0.2 Angstrom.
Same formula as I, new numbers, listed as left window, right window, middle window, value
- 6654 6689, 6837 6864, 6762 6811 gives -1.4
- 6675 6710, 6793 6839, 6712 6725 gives -0.9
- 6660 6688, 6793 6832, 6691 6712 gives 0.9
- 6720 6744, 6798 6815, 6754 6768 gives 0.0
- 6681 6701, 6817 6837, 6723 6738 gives -1.9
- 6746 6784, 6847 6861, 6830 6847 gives 1.1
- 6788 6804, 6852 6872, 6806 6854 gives 0.6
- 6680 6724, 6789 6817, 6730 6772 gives -1.7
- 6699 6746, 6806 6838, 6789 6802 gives 0.0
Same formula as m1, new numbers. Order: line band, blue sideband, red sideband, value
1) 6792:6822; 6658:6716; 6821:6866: -0.040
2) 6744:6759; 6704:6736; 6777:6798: -0.008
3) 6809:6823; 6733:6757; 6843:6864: -0.020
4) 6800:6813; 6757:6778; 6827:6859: -0.041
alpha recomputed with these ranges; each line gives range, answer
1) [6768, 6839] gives 20.4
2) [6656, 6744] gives 19.8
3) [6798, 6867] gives 20.5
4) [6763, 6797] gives 20.6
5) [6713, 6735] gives 20.7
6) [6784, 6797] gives 20.4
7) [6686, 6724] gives 19.2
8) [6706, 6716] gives 20.2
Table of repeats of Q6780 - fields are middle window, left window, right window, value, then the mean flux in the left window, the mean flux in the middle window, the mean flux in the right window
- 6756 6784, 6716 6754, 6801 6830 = -0.2 Angstrom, 20.7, 20.8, 20.7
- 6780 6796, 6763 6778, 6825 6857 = -0.2 Angstrom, 20.5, 20.6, 19.9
